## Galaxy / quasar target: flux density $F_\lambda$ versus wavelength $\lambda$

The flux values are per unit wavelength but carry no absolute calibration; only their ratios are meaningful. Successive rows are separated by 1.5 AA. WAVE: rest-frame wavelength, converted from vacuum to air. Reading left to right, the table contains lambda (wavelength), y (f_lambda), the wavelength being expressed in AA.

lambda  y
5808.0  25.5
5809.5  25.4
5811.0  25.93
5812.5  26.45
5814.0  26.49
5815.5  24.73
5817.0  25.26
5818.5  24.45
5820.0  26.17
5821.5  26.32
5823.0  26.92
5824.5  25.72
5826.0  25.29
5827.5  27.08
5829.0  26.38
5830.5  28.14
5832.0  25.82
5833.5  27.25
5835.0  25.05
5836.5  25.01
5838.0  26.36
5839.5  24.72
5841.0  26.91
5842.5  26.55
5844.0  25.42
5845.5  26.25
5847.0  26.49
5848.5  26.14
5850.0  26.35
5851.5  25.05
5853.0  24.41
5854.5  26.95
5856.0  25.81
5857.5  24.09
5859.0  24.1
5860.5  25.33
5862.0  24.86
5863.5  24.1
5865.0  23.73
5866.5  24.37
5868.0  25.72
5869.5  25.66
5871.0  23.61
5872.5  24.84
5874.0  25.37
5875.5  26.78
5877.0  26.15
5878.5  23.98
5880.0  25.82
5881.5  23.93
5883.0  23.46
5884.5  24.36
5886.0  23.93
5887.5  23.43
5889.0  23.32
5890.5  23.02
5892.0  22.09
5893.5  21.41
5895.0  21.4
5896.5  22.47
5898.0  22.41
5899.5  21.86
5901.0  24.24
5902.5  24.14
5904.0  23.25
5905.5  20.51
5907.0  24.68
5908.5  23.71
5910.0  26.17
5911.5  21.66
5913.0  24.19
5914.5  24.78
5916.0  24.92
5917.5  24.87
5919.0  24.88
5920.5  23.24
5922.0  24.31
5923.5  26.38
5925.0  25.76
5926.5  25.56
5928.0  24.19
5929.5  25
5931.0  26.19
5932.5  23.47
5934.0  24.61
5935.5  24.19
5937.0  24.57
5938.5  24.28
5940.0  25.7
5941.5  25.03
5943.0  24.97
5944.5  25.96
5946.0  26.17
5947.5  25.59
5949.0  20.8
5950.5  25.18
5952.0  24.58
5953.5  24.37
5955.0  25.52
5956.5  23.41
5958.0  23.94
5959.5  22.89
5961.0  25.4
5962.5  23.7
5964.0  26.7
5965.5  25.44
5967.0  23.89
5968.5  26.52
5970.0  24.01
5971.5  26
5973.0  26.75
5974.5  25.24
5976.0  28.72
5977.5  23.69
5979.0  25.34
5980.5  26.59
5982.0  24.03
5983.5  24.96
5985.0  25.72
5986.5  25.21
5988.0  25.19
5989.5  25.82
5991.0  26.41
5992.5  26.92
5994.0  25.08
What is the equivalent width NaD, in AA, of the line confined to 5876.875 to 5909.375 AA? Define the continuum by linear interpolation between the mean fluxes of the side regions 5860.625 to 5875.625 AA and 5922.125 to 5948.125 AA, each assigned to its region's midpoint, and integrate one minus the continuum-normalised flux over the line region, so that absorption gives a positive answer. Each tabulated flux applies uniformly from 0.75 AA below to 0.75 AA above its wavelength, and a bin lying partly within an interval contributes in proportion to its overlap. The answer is 2.1 AA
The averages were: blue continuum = 24.8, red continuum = 25.1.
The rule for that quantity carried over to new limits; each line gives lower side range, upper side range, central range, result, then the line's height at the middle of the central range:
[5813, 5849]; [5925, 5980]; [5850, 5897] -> 2.4 AA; 25.7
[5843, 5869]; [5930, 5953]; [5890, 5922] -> 2.1 AA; 25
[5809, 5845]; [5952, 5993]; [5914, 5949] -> 0.8 AA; 25.5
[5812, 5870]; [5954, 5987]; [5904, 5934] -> 1.1 AA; 25.4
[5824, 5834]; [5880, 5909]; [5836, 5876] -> -0.4 AA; 25.1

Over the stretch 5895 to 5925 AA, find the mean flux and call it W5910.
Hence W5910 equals 23.8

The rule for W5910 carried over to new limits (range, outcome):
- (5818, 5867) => 25.7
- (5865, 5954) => 24.3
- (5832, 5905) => 24.6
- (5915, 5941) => 24.8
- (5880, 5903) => 23.1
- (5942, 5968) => 24.6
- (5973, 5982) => 25.8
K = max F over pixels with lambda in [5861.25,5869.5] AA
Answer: 25.72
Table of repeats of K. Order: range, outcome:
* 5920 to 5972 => 26.7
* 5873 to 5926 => 26.78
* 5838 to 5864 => 26.95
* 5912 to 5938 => 26.38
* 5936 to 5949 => 26.17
